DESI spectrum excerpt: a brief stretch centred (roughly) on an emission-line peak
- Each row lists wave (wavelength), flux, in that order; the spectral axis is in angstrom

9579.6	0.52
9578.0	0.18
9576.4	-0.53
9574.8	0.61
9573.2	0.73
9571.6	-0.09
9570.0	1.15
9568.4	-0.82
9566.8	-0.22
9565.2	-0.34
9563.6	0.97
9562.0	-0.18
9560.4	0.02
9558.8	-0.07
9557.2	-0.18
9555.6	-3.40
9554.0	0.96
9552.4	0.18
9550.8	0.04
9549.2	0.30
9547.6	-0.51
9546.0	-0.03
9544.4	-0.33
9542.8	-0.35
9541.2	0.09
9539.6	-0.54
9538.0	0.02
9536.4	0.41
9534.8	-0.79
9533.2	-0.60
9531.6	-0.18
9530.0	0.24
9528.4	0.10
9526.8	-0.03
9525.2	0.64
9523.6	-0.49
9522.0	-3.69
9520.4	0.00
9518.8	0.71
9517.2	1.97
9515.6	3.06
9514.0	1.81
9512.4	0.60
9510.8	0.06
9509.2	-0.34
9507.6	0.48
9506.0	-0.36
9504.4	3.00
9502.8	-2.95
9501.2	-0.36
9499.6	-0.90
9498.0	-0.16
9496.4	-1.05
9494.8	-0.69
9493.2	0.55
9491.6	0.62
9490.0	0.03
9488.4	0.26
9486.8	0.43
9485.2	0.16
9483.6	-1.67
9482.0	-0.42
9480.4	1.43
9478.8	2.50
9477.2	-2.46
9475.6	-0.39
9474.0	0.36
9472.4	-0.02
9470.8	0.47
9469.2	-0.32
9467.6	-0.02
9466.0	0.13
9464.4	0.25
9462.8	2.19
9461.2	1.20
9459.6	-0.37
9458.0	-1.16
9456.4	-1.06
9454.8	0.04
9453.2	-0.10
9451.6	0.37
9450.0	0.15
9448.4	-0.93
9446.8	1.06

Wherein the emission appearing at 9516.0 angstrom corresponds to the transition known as H-beta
